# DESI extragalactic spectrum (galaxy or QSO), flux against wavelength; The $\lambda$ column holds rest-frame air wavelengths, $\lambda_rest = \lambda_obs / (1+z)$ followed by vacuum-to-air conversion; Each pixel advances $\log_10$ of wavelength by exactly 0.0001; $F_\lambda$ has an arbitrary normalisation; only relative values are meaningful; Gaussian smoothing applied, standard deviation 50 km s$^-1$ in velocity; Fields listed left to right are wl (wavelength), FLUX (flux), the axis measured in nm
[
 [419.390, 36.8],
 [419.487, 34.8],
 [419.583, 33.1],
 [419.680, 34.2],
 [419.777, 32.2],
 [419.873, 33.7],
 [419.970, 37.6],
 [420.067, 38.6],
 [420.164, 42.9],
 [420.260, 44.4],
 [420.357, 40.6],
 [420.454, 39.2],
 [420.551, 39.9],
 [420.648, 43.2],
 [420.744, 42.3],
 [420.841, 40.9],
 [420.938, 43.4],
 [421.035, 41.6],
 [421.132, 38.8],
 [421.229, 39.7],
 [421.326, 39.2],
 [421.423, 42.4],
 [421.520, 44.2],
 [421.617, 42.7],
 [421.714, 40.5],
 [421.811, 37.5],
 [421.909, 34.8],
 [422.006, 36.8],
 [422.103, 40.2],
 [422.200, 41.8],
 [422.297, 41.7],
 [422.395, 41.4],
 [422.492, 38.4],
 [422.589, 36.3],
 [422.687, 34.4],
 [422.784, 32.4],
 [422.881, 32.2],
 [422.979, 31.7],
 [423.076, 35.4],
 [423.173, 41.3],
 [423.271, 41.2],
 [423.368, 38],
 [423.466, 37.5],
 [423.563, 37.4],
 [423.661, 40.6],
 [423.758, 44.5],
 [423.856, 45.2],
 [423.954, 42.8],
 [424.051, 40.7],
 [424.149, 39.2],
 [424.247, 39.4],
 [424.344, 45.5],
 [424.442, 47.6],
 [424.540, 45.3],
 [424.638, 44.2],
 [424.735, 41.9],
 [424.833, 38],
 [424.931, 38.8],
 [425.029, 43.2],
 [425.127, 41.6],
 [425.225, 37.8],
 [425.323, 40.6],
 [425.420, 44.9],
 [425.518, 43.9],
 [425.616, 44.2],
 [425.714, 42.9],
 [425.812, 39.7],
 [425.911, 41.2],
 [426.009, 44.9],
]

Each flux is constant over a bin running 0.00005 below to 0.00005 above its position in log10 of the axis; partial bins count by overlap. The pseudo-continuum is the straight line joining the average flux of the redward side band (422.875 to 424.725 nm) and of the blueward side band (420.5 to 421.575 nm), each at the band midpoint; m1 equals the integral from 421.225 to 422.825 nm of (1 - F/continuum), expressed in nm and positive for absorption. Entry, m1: 0.08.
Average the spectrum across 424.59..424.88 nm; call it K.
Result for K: 41.5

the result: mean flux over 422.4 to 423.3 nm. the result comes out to 36.1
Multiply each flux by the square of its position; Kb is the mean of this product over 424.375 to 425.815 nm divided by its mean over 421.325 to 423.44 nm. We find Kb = 1.12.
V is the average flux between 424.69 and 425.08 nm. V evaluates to 40.4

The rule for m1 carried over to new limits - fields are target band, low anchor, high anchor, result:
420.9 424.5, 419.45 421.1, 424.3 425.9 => 0.092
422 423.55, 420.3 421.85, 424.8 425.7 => 0.139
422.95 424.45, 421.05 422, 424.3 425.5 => 0.041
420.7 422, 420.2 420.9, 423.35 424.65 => 0.037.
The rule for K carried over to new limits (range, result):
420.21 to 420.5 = 41.5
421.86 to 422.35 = 39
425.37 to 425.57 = 44.6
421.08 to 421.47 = 40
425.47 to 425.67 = 44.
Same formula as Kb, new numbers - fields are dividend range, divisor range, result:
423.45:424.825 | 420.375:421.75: 1.04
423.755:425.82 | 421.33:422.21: 1.07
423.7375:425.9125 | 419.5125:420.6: 1.14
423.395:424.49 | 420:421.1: 1.02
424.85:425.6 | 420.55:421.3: 1.03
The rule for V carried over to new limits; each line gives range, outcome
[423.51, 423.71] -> 39.1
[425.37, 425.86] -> 43.2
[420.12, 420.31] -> 43.8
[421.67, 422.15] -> 37.9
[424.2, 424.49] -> 44.3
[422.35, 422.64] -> 38.6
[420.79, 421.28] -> 40.9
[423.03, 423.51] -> 38.7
